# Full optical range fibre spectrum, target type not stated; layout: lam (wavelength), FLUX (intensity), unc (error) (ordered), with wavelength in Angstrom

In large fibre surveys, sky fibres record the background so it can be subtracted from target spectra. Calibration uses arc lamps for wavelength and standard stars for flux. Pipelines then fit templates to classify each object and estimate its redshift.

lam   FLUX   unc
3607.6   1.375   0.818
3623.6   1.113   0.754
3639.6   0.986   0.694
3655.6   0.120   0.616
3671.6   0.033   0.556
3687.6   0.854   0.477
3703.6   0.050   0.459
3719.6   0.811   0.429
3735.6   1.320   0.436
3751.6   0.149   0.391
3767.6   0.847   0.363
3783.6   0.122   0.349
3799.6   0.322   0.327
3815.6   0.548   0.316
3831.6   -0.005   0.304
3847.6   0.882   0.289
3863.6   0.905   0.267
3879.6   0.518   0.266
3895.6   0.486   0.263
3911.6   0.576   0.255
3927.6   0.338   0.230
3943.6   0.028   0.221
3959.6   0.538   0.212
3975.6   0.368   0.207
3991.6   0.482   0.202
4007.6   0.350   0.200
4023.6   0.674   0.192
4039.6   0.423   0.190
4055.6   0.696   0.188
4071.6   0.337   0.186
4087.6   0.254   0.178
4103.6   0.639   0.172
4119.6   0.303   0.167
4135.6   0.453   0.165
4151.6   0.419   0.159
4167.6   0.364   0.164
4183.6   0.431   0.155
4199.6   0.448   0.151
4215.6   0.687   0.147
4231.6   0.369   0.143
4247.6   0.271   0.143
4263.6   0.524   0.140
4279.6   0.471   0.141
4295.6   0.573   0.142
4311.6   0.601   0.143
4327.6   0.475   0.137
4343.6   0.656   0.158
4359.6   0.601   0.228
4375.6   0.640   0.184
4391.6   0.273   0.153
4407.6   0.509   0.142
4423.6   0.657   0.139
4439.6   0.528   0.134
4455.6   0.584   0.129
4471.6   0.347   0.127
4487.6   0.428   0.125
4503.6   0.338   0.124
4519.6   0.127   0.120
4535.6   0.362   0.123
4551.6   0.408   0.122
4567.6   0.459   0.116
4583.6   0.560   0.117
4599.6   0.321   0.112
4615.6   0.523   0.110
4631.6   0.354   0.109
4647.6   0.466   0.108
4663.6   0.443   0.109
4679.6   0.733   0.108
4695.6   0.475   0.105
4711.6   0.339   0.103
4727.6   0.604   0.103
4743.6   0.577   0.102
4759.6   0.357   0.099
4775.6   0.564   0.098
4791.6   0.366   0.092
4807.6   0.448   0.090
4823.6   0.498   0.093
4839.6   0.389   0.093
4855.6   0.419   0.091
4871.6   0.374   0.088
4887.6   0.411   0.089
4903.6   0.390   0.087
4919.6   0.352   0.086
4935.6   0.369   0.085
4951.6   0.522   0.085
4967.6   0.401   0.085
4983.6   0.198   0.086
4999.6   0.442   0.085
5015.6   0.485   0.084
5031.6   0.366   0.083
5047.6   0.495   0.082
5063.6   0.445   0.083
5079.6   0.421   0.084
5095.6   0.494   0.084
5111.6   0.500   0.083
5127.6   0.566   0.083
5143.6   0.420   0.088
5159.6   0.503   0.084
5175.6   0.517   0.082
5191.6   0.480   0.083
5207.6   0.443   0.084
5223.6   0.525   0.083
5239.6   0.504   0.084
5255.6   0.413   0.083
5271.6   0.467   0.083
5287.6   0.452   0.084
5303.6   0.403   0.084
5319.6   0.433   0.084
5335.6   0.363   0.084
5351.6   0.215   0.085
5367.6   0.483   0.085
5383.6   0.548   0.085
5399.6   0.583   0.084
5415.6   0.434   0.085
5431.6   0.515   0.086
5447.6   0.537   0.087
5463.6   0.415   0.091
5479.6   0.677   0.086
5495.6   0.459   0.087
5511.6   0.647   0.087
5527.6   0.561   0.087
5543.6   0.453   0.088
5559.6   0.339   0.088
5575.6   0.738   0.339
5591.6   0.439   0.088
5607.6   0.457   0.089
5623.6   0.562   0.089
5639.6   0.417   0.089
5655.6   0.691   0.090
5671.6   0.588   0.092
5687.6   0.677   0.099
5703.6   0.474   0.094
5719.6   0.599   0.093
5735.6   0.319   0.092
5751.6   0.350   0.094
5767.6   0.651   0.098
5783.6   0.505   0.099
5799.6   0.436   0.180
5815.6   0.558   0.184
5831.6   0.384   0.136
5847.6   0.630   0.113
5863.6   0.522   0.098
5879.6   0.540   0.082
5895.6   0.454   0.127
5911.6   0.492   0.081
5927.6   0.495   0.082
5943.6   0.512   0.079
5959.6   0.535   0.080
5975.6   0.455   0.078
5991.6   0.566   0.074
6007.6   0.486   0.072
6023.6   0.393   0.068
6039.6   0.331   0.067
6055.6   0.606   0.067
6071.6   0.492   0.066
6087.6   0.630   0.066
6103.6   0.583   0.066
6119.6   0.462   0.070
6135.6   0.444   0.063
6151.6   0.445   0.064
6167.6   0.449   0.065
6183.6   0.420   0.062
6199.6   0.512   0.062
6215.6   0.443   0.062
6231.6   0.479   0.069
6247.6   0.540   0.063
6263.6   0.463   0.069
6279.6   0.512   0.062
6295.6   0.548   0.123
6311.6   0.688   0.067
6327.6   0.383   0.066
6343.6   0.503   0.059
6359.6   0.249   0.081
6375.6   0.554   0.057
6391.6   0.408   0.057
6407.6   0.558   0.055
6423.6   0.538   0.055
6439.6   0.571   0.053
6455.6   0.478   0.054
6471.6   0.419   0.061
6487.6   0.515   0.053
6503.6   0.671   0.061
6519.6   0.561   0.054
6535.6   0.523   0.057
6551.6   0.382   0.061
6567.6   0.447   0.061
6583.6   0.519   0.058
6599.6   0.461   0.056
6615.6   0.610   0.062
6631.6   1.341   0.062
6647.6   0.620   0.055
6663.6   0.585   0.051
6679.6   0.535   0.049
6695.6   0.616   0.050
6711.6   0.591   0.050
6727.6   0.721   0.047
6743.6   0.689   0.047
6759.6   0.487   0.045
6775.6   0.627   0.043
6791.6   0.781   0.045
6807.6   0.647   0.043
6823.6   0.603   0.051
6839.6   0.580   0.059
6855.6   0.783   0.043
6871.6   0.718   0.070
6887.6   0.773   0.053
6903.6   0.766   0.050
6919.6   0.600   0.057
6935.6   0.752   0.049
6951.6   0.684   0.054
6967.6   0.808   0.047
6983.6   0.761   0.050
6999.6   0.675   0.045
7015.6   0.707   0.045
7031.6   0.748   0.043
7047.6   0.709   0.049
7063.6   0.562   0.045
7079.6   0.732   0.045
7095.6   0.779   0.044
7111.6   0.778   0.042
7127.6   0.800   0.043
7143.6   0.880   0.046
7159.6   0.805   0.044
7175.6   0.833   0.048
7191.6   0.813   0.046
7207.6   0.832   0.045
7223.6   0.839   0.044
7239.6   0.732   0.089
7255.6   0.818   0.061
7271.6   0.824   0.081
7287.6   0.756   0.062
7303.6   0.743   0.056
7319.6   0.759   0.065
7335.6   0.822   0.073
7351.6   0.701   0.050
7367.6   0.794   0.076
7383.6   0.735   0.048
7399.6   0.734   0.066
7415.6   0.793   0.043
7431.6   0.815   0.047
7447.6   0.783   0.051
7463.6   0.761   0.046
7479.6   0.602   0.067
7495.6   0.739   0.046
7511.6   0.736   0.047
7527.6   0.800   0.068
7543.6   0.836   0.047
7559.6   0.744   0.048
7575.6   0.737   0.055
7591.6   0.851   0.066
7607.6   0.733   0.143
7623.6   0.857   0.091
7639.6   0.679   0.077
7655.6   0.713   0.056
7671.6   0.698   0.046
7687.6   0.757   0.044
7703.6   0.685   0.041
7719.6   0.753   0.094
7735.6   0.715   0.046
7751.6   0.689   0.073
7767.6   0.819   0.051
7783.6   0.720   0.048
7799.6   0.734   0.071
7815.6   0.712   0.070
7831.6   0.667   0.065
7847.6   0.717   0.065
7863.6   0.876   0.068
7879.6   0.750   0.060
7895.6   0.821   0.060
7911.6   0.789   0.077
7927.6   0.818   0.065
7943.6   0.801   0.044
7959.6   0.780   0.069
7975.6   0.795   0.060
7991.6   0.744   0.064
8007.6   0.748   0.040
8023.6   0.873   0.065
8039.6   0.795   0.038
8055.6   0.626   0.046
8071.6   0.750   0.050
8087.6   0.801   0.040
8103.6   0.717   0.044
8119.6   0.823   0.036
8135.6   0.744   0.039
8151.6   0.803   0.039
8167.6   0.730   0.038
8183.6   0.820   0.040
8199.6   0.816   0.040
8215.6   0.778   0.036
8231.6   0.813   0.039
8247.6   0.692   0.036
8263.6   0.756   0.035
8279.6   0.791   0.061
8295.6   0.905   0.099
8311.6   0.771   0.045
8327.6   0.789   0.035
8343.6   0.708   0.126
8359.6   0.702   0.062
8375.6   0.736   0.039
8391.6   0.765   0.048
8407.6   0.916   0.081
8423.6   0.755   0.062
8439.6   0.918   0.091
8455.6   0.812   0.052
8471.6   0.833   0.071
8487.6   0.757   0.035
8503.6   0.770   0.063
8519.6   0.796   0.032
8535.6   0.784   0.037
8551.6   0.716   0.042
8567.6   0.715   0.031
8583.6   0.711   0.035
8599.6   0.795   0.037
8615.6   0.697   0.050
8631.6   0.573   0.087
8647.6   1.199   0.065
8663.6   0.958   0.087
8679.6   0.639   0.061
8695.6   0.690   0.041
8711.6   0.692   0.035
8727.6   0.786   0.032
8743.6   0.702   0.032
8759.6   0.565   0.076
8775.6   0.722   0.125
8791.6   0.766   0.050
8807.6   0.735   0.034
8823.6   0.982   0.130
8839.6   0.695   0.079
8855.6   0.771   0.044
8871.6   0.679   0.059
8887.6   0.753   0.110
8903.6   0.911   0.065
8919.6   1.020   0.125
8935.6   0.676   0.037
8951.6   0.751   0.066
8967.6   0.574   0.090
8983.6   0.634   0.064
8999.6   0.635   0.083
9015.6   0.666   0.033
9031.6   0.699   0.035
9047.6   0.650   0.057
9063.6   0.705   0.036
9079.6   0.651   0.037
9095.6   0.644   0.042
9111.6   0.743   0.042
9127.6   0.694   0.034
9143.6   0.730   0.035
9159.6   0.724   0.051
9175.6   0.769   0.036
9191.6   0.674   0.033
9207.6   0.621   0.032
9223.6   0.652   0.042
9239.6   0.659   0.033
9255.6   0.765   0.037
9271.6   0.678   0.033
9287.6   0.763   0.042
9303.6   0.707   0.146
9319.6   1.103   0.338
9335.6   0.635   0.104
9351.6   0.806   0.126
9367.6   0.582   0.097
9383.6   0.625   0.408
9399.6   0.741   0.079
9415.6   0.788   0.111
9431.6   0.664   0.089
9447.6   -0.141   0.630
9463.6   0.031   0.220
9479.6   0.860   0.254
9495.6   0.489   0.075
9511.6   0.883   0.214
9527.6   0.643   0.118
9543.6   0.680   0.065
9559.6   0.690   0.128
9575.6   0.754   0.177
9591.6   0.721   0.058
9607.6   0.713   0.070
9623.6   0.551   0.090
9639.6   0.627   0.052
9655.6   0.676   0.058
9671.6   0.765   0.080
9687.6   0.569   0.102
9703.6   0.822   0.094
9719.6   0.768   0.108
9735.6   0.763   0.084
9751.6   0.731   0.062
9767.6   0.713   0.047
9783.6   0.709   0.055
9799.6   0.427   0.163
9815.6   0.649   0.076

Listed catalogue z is 0.780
